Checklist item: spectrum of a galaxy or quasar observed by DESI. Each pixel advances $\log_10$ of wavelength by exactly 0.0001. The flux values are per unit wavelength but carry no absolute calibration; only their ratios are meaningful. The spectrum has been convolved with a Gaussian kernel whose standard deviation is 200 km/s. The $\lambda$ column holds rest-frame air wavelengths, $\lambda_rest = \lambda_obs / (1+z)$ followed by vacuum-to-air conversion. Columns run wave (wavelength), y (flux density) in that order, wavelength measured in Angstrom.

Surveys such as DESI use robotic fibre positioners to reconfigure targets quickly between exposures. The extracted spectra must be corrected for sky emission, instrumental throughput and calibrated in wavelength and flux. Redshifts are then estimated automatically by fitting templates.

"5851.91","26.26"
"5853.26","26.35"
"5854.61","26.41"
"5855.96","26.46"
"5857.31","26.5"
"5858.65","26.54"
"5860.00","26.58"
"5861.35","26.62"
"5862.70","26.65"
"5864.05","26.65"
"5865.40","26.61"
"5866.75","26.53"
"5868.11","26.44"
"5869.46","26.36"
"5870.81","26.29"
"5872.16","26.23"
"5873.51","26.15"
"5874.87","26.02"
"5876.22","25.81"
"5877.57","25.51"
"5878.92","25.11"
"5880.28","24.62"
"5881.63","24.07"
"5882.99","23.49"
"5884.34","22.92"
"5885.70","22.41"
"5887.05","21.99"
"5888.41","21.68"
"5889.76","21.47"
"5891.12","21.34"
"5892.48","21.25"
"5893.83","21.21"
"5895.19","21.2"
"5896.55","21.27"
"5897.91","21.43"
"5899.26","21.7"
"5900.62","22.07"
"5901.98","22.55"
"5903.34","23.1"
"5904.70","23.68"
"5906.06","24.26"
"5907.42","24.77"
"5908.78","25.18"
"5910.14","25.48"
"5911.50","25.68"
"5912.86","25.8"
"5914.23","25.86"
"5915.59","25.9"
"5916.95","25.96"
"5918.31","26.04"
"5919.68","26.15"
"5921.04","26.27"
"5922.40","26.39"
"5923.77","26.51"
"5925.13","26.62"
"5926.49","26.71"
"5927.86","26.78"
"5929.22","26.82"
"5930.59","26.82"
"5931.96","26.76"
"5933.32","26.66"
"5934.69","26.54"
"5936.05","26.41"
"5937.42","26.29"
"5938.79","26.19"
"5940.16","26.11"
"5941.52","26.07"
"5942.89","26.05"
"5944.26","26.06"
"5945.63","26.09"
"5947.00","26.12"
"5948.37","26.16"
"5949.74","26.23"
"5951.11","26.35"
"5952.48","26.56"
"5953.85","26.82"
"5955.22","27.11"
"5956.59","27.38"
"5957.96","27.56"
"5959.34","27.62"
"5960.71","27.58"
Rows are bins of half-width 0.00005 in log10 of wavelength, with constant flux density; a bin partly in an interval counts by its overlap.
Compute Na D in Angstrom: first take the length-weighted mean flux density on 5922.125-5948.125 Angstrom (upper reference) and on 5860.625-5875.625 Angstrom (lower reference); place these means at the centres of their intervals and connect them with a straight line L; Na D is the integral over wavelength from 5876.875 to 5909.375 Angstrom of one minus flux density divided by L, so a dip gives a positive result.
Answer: 4.4 Angstrom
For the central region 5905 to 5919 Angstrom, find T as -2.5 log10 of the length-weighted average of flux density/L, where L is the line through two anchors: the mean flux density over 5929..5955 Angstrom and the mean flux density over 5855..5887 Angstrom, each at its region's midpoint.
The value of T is 0.03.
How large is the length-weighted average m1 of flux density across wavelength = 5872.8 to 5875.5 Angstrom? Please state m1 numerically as 26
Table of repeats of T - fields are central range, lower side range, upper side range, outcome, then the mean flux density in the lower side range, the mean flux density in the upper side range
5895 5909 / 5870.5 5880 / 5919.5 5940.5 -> 0.148 mag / 25.8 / 26.5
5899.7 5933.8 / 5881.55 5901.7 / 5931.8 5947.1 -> -0.057 mag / 21.9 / 26.3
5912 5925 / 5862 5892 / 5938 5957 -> -0.018 mag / 24.7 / 26.4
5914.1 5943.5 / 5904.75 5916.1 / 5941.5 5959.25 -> -0.022 mag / 25.3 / 26.5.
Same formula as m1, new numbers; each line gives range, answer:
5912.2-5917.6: 25.9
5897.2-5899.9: 21.6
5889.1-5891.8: 21.4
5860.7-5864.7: 26.6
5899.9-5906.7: 23.1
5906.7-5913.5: 25.4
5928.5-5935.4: 26.7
